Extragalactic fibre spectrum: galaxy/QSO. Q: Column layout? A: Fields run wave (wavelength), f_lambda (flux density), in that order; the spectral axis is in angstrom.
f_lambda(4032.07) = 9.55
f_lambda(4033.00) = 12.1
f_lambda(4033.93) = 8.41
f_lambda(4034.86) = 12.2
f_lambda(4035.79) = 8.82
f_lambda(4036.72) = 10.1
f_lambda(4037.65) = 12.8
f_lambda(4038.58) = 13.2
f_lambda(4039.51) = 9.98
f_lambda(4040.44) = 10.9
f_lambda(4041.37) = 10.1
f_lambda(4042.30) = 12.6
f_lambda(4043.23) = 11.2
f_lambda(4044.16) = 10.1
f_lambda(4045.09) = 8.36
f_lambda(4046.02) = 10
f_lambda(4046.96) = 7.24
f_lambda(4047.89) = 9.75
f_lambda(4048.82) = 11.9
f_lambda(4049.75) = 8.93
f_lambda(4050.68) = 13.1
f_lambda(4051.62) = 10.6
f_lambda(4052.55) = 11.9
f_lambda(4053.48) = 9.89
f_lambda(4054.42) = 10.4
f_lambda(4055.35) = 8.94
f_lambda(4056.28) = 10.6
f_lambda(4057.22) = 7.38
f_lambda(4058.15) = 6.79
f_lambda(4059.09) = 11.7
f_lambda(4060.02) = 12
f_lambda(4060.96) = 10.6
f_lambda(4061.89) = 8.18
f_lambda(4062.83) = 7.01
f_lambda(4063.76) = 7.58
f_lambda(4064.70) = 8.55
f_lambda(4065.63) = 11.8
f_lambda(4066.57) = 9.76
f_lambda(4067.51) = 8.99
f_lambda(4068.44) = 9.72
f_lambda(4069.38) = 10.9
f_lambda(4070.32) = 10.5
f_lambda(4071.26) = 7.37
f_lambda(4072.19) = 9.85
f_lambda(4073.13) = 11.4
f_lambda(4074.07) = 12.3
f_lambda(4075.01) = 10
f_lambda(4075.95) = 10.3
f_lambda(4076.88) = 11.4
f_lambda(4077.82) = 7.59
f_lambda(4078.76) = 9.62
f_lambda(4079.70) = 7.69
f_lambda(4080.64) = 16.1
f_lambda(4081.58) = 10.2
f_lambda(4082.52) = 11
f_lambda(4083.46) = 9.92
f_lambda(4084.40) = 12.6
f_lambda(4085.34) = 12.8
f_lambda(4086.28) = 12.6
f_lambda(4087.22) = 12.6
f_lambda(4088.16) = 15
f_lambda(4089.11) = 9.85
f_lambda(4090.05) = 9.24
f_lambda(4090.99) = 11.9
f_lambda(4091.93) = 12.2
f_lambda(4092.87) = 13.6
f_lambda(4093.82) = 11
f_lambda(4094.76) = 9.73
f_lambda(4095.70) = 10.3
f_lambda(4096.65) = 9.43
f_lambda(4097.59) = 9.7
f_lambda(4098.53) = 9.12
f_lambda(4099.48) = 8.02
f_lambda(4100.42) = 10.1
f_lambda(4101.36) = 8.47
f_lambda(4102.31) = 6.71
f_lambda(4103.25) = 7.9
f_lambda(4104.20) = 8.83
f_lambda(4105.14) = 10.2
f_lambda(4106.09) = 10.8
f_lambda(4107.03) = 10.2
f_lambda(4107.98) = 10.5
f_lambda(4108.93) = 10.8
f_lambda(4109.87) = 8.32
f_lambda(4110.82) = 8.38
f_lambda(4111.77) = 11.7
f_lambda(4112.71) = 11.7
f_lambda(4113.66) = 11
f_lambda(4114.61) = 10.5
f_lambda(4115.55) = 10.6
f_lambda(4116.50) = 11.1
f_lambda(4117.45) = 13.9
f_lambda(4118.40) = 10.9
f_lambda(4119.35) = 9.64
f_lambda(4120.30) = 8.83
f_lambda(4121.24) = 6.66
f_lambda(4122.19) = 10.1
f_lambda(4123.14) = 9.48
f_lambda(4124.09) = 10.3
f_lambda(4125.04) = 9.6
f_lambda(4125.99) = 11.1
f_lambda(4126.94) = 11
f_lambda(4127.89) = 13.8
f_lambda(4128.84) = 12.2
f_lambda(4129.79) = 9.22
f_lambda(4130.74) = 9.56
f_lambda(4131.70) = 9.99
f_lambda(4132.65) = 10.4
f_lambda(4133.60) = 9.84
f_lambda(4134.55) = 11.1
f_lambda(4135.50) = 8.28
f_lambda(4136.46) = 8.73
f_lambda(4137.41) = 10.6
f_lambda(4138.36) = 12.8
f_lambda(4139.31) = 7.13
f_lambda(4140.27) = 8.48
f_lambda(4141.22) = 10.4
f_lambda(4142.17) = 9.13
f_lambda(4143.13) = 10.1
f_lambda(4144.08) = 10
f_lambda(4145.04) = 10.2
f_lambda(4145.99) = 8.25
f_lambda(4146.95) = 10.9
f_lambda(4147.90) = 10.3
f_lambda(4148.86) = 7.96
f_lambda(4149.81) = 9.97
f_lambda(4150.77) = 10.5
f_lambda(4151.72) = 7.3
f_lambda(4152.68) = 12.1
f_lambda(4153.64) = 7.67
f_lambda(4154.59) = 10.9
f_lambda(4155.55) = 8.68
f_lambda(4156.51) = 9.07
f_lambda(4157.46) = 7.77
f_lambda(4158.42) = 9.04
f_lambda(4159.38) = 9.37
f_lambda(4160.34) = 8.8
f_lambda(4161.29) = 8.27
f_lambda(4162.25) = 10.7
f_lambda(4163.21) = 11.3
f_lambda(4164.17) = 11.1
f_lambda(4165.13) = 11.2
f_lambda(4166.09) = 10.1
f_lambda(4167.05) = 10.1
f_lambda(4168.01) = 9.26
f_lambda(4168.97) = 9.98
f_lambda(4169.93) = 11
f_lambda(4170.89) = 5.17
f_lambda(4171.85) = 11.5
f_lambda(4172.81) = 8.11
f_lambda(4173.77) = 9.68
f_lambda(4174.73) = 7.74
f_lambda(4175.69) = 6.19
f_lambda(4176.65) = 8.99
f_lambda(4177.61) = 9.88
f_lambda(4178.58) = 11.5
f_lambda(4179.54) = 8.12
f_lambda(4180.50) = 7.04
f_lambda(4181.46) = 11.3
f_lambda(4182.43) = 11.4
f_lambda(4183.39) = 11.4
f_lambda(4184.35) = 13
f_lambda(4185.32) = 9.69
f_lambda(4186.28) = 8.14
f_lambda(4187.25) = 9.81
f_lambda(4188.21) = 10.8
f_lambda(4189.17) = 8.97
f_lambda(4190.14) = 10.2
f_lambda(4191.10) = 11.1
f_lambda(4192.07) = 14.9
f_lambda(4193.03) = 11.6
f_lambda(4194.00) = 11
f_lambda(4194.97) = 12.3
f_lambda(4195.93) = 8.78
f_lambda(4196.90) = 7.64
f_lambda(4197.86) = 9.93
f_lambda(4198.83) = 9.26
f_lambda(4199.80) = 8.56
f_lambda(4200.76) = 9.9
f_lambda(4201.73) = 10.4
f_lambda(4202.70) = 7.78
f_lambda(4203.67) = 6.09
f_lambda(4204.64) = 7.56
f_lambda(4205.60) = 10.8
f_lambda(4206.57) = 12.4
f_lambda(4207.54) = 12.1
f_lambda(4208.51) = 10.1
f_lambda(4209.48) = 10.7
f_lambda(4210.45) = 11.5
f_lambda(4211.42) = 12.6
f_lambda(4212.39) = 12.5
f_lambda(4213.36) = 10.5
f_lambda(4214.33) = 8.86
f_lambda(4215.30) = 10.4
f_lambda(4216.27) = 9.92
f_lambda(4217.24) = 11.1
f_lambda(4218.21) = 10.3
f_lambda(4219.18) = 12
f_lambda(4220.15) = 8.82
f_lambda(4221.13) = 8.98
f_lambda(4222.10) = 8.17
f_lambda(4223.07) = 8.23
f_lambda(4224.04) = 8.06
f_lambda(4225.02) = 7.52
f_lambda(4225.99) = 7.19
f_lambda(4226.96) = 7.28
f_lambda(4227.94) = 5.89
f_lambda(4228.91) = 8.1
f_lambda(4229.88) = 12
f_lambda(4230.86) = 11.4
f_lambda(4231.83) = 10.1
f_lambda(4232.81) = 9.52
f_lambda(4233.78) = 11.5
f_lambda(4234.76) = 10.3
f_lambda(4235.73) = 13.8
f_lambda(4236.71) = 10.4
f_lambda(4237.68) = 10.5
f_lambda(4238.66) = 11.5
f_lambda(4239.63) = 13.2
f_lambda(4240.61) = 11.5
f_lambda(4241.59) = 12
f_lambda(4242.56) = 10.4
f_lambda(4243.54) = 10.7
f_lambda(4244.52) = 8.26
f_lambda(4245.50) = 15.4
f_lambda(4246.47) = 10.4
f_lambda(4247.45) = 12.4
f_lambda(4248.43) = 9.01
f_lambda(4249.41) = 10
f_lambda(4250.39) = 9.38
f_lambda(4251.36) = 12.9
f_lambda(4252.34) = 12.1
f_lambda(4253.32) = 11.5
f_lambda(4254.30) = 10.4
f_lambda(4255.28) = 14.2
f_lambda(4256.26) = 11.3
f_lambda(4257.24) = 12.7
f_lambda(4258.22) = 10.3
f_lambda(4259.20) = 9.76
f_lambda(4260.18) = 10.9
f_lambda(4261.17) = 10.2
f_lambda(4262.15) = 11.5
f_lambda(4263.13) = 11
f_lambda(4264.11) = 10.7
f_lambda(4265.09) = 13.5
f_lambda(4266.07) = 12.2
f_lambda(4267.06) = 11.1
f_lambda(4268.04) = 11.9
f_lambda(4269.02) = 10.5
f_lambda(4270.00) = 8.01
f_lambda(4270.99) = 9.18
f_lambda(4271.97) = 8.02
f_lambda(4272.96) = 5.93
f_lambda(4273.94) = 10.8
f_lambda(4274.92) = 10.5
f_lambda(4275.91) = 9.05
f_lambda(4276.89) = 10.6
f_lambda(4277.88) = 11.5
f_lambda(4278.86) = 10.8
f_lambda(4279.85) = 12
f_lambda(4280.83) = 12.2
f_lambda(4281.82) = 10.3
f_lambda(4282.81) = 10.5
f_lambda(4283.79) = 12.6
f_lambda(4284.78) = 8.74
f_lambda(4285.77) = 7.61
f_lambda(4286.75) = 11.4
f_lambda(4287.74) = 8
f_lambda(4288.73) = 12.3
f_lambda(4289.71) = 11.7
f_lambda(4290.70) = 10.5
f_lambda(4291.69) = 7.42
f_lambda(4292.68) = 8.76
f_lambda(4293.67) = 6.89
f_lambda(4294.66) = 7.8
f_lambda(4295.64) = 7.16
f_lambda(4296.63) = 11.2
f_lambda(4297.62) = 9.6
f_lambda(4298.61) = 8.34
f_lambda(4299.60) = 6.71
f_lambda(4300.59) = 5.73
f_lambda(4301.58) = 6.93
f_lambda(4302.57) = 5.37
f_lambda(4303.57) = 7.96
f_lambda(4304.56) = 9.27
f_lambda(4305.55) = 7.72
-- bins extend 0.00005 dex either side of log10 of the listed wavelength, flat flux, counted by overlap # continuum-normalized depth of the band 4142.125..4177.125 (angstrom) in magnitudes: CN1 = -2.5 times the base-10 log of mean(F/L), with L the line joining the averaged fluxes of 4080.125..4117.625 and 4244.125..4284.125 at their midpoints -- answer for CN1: 0.14 mag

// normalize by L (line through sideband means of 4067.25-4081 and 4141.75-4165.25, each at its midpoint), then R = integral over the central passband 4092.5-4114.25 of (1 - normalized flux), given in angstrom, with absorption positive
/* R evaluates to 0.3 angstrom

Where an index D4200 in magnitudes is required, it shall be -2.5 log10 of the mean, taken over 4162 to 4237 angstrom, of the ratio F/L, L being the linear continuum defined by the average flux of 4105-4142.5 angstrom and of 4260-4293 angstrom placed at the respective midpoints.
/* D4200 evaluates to 0.041 mag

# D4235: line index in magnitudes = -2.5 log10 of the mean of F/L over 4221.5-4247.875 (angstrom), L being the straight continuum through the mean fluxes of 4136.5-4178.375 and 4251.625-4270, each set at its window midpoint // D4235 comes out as 0.07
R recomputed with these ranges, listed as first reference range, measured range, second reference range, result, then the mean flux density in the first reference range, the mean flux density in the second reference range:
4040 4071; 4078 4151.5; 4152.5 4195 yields -2.86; 9.92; 9.87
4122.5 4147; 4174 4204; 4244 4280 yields 1.68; 10.1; 10.8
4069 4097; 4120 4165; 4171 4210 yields 2.52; 11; 9.87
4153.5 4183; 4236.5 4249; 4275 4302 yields -2.30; 9.41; 9.51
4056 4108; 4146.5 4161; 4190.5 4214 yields 1.37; 10.2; 10.4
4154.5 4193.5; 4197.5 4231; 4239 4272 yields 2.71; 9.82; 11.1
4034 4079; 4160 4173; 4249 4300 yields 0.49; 10.1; 10.3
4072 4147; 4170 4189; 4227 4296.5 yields 1.72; 10.3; 10.5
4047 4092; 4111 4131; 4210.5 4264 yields -0.29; 10.4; 10.5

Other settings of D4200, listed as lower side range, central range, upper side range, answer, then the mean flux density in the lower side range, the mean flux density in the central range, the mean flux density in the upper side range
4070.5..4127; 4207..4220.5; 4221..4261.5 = -0.039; 10.4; 10.8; 10.5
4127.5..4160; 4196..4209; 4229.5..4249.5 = 0.132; 9.74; 9.4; 11.2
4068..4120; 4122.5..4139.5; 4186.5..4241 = 0.004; 10.5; 10.3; 10.1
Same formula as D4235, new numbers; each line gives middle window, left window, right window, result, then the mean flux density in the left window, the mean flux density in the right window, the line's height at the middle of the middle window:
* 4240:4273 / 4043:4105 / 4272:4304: -0.165 mag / 10.2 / 9.26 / 9.39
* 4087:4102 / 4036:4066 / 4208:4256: -0.038 mag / 10.1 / 10.5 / 10.2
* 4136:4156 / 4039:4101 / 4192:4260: 0.080 mag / 10.3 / 10.4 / 10.4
